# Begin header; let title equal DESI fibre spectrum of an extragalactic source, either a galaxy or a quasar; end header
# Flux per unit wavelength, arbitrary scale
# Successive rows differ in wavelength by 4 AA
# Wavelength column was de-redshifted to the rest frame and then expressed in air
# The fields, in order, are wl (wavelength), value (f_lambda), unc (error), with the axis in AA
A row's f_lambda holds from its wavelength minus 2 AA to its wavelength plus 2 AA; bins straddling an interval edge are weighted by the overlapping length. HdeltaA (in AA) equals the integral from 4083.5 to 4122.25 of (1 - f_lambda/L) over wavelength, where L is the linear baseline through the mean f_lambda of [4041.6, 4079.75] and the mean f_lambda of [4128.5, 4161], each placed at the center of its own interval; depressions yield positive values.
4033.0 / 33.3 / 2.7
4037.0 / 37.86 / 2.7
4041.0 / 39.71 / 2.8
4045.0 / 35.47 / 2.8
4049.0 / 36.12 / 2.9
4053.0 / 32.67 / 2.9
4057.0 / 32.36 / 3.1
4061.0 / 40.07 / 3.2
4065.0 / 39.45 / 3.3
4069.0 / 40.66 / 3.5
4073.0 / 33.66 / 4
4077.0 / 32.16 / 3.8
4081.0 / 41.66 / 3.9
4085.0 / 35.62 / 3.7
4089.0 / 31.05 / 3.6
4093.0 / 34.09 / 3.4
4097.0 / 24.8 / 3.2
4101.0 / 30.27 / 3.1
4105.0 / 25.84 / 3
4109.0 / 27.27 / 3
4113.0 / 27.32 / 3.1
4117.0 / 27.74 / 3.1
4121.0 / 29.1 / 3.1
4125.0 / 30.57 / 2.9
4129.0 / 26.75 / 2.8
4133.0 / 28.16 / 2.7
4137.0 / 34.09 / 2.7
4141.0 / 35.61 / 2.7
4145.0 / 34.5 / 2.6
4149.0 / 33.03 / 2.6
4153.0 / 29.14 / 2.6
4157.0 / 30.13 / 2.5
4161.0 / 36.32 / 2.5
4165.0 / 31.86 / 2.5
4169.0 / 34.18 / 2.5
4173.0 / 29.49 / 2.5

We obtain 5.5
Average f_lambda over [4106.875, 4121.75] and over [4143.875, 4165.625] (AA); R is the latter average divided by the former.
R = 1.17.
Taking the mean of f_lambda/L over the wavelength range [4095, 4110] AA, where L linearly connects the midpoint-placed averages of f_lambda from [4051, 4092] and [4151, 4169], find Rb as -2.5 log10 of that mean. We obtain 0.267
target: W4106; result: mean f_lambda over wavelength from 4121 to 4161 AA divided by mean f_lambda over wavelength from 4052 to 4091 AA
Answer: 0.9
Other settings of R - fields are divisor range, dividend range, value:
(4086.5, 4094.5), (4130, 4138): 0.92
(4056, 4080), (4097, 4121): 0.75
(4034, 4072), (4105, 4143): 0.80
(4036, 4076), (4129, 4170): 0.88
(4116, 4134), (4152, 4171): 1.14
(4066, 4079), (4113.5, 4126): 0.80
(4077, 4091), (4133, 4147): 0.95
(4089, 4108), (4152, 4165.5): 1.11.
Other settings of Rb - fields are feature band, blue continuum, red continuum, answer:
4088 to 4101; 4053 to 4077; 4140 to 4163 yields 0.178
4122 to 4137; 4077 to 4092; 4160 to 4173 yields 0.170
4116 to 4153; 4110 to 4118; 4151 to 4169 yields -0.053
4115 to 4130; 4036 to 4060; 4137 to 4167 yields 0.179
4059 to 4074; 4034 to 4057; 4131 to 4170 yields -0.104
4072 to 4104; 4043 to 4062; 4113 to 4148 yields 0.015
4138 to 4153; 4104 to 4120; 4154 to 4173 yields -0.102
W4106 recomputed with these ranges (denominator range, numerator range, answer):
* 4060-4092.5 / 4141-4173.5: 0.89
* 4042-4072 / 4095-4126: 0.76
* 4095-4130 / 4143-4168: 1.17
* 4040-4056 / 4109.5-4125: 0.80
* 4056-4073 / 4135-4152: 0.90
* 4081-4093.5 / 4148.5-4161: 0.90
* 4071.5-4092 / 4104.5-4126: 0.80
